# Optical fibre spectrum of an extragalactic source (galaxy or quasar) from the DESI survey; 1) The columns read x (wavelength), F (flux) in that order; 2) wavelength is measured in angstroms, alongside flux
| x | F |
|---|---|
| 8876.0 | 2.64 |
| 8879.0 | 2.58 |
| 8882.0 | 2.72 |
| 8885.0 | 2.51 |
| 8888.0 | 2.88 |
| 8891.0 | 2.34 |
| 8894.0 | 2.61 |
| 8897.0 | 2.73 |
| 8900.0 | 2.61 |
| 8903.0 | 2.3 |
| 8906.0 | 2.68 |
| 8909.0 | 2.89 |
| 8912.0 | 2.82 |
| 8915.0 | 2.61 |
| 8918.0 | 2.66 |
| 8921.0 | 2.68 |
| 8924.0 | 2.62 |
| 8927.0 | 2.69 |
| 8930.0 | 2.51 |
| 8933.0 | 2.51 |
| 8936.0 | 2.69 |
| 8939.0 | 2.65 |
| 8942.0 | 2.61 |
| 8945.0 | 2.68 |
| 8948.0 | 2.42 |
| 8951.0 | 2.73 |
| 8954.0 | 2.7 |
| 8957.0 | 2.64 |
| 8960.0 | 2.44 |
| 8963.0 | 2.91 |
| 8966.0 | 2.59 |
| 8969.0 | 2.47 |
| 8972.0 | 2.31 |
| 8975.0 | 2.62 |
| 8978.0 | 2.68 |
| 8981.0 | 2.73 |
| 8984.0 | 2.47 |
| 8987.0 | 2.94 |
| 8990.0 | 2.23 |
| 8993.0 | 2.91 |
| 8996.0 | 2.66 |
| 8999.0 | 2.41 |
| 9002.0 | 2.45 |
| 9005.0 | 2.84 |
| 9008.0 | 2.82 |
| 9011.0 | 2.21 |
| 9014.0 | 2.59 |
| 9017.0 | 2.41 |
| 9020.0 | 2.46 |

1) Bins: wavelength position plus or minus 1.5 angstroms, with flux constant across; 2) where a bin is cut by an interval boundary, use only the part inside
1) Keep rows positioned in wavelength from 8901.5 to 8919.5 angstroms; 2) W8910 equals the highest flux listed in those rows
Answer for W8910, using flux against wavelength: 2.89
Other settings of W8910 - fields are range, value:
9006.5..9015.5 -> 2.82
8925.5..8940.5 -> 2.69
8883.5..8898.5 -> 2.88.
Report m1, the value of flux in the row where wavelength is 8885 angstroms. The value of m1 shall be 2.51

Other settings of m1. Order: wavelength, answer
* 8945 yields 2.68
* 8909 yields 2.89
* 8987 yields 2.94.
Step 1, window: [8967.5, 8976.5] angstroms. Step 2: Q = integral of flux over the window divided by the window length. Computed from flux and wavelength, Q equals 2.47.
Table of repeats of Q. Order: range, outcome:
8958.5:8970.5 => 2.6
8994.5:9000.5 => 2.54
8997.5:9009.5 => 2.63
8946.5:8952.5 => 2.57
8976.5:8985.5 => 2.63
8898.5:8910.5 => 2.62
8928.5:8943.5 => 2.59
